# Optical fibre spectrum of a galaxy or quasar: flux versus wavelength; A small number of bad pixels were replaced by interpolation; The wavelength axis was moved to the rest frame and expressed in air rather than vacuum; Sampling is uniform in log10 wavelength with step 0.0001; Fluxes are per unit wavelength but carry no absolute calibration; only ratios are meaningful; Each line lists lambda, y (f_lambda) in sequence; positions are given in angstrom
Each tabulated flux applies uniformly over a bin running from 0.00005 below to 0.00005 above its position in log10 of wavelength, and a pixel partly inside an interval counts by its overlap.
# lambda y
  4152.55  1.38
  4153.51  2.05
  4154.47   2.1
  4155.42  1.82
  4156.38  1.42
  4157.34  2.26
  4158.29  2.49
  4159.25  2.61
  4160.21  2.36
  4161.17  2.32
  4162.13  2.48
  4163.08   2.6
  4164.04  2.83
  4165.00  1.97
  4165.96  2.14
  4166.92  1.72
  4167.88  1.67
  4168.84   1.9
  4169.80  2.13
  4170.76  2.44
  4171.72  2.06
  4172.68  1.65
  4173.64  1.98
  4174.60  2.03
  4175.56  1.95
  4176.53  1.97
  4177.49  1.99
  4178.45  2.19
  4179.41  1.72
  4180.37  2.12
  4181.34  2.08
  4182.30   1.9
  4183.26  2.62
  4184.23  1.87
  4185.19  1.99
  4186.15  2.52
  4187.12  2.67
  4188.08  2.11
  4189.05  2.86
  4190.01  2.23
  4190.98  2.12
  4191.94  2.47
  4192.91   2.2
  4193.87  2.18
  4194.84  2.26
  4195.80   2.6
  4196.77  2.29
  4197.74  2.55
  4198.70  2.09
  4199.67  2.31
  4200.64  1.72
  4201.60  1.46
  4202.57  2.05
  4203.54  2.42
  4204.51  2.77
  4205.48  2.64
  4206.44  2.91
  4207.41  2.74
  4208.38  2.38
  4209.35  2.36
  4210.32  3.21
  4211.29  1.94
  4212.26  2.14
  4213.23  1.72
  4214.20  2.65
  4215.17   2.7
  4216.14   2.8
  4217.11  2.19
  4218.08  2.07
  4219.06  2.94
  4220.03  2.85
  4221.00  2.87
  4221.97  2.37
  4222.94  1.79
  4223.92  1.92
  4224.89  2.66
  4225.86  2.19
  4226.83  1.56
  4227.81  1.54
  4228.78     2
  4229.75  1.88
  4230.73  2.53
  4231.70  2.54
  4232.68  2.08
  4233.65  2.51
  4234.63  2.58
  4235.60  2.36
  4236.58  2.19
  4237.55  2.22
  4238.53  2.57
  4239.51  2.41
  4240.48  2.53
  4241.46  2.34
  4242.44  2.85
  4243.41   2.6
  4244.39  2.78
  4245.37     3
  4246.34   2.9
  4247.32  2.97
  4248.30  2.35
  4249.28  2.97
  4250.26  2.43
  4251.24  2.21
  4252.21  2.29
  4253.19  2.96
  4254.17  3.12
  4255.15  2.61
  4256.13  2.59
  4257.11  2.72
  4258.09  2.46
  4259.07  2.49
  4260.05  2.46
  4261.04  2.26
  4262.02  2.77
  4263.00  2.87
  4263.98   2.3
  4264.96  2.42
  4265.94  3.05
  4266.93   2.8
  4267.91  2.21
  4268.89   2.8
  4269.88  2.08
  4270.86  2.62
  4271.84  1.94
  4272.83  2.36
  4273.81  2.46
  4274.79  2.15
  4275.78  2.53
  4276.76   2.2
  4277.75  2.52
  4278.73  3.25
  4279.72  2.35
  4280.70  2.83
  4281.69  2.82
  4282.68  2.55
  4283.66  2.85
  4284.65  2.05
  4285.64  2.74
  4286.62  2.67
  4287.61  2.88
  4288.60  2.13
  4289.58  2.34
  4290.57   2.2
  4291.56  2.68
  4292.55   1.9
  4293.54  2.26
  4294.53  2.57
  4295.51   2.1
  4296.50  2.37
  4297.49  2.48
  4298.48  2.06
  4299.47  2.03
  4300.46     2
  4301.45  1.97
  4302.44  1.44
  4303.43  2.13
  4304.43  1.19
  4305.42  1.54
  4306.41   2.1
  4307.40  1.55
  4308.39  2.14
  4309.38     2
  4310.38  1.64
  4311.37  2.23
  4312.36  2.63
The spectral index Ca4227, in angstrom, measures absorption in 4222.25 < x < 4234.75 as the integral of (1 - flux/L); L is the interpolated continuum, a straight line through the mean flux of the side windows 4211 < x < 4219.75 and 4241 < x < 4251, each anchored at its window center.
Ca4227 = 1.9 angstrom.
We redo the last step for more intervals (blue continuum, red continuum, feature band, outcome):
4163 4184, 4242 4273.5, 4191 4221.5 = -1.69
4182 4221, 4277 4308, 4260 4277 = -1.21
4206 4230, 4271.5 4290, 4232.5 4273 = -1.99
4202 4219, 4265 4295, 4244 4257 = -1.20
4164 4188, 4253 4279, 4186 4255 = -3.23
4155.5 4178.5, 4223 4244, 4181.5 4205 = -0.78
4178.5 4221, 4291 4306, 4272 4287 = -3.12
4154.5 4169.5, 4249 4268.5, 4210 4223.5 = -0.12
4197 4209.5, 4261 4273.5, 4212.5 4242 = 1.01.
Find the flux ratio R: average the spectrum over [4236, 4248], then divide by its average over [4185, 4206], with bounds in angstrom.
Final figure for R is 1.13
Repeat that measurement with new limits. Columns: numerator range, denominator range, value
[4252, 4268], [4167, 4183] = 1.32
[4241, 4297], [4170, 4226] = 1.11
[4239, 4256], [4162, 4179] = 1.28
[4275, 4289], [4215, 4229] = 1.13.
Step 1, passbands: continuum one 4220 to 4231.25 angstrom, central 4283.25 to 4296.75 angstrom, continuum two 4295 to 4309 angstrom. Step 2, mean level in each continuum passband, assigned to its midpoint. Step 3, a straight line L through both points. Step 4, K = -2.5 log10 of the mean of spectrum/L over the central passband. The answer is -0.216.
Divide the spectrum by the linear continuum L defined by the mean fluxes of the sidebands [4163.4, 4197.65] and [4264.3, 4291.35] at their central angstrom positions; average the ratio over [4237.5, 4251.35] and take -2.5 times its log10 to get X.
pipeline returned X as -0.10 mag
